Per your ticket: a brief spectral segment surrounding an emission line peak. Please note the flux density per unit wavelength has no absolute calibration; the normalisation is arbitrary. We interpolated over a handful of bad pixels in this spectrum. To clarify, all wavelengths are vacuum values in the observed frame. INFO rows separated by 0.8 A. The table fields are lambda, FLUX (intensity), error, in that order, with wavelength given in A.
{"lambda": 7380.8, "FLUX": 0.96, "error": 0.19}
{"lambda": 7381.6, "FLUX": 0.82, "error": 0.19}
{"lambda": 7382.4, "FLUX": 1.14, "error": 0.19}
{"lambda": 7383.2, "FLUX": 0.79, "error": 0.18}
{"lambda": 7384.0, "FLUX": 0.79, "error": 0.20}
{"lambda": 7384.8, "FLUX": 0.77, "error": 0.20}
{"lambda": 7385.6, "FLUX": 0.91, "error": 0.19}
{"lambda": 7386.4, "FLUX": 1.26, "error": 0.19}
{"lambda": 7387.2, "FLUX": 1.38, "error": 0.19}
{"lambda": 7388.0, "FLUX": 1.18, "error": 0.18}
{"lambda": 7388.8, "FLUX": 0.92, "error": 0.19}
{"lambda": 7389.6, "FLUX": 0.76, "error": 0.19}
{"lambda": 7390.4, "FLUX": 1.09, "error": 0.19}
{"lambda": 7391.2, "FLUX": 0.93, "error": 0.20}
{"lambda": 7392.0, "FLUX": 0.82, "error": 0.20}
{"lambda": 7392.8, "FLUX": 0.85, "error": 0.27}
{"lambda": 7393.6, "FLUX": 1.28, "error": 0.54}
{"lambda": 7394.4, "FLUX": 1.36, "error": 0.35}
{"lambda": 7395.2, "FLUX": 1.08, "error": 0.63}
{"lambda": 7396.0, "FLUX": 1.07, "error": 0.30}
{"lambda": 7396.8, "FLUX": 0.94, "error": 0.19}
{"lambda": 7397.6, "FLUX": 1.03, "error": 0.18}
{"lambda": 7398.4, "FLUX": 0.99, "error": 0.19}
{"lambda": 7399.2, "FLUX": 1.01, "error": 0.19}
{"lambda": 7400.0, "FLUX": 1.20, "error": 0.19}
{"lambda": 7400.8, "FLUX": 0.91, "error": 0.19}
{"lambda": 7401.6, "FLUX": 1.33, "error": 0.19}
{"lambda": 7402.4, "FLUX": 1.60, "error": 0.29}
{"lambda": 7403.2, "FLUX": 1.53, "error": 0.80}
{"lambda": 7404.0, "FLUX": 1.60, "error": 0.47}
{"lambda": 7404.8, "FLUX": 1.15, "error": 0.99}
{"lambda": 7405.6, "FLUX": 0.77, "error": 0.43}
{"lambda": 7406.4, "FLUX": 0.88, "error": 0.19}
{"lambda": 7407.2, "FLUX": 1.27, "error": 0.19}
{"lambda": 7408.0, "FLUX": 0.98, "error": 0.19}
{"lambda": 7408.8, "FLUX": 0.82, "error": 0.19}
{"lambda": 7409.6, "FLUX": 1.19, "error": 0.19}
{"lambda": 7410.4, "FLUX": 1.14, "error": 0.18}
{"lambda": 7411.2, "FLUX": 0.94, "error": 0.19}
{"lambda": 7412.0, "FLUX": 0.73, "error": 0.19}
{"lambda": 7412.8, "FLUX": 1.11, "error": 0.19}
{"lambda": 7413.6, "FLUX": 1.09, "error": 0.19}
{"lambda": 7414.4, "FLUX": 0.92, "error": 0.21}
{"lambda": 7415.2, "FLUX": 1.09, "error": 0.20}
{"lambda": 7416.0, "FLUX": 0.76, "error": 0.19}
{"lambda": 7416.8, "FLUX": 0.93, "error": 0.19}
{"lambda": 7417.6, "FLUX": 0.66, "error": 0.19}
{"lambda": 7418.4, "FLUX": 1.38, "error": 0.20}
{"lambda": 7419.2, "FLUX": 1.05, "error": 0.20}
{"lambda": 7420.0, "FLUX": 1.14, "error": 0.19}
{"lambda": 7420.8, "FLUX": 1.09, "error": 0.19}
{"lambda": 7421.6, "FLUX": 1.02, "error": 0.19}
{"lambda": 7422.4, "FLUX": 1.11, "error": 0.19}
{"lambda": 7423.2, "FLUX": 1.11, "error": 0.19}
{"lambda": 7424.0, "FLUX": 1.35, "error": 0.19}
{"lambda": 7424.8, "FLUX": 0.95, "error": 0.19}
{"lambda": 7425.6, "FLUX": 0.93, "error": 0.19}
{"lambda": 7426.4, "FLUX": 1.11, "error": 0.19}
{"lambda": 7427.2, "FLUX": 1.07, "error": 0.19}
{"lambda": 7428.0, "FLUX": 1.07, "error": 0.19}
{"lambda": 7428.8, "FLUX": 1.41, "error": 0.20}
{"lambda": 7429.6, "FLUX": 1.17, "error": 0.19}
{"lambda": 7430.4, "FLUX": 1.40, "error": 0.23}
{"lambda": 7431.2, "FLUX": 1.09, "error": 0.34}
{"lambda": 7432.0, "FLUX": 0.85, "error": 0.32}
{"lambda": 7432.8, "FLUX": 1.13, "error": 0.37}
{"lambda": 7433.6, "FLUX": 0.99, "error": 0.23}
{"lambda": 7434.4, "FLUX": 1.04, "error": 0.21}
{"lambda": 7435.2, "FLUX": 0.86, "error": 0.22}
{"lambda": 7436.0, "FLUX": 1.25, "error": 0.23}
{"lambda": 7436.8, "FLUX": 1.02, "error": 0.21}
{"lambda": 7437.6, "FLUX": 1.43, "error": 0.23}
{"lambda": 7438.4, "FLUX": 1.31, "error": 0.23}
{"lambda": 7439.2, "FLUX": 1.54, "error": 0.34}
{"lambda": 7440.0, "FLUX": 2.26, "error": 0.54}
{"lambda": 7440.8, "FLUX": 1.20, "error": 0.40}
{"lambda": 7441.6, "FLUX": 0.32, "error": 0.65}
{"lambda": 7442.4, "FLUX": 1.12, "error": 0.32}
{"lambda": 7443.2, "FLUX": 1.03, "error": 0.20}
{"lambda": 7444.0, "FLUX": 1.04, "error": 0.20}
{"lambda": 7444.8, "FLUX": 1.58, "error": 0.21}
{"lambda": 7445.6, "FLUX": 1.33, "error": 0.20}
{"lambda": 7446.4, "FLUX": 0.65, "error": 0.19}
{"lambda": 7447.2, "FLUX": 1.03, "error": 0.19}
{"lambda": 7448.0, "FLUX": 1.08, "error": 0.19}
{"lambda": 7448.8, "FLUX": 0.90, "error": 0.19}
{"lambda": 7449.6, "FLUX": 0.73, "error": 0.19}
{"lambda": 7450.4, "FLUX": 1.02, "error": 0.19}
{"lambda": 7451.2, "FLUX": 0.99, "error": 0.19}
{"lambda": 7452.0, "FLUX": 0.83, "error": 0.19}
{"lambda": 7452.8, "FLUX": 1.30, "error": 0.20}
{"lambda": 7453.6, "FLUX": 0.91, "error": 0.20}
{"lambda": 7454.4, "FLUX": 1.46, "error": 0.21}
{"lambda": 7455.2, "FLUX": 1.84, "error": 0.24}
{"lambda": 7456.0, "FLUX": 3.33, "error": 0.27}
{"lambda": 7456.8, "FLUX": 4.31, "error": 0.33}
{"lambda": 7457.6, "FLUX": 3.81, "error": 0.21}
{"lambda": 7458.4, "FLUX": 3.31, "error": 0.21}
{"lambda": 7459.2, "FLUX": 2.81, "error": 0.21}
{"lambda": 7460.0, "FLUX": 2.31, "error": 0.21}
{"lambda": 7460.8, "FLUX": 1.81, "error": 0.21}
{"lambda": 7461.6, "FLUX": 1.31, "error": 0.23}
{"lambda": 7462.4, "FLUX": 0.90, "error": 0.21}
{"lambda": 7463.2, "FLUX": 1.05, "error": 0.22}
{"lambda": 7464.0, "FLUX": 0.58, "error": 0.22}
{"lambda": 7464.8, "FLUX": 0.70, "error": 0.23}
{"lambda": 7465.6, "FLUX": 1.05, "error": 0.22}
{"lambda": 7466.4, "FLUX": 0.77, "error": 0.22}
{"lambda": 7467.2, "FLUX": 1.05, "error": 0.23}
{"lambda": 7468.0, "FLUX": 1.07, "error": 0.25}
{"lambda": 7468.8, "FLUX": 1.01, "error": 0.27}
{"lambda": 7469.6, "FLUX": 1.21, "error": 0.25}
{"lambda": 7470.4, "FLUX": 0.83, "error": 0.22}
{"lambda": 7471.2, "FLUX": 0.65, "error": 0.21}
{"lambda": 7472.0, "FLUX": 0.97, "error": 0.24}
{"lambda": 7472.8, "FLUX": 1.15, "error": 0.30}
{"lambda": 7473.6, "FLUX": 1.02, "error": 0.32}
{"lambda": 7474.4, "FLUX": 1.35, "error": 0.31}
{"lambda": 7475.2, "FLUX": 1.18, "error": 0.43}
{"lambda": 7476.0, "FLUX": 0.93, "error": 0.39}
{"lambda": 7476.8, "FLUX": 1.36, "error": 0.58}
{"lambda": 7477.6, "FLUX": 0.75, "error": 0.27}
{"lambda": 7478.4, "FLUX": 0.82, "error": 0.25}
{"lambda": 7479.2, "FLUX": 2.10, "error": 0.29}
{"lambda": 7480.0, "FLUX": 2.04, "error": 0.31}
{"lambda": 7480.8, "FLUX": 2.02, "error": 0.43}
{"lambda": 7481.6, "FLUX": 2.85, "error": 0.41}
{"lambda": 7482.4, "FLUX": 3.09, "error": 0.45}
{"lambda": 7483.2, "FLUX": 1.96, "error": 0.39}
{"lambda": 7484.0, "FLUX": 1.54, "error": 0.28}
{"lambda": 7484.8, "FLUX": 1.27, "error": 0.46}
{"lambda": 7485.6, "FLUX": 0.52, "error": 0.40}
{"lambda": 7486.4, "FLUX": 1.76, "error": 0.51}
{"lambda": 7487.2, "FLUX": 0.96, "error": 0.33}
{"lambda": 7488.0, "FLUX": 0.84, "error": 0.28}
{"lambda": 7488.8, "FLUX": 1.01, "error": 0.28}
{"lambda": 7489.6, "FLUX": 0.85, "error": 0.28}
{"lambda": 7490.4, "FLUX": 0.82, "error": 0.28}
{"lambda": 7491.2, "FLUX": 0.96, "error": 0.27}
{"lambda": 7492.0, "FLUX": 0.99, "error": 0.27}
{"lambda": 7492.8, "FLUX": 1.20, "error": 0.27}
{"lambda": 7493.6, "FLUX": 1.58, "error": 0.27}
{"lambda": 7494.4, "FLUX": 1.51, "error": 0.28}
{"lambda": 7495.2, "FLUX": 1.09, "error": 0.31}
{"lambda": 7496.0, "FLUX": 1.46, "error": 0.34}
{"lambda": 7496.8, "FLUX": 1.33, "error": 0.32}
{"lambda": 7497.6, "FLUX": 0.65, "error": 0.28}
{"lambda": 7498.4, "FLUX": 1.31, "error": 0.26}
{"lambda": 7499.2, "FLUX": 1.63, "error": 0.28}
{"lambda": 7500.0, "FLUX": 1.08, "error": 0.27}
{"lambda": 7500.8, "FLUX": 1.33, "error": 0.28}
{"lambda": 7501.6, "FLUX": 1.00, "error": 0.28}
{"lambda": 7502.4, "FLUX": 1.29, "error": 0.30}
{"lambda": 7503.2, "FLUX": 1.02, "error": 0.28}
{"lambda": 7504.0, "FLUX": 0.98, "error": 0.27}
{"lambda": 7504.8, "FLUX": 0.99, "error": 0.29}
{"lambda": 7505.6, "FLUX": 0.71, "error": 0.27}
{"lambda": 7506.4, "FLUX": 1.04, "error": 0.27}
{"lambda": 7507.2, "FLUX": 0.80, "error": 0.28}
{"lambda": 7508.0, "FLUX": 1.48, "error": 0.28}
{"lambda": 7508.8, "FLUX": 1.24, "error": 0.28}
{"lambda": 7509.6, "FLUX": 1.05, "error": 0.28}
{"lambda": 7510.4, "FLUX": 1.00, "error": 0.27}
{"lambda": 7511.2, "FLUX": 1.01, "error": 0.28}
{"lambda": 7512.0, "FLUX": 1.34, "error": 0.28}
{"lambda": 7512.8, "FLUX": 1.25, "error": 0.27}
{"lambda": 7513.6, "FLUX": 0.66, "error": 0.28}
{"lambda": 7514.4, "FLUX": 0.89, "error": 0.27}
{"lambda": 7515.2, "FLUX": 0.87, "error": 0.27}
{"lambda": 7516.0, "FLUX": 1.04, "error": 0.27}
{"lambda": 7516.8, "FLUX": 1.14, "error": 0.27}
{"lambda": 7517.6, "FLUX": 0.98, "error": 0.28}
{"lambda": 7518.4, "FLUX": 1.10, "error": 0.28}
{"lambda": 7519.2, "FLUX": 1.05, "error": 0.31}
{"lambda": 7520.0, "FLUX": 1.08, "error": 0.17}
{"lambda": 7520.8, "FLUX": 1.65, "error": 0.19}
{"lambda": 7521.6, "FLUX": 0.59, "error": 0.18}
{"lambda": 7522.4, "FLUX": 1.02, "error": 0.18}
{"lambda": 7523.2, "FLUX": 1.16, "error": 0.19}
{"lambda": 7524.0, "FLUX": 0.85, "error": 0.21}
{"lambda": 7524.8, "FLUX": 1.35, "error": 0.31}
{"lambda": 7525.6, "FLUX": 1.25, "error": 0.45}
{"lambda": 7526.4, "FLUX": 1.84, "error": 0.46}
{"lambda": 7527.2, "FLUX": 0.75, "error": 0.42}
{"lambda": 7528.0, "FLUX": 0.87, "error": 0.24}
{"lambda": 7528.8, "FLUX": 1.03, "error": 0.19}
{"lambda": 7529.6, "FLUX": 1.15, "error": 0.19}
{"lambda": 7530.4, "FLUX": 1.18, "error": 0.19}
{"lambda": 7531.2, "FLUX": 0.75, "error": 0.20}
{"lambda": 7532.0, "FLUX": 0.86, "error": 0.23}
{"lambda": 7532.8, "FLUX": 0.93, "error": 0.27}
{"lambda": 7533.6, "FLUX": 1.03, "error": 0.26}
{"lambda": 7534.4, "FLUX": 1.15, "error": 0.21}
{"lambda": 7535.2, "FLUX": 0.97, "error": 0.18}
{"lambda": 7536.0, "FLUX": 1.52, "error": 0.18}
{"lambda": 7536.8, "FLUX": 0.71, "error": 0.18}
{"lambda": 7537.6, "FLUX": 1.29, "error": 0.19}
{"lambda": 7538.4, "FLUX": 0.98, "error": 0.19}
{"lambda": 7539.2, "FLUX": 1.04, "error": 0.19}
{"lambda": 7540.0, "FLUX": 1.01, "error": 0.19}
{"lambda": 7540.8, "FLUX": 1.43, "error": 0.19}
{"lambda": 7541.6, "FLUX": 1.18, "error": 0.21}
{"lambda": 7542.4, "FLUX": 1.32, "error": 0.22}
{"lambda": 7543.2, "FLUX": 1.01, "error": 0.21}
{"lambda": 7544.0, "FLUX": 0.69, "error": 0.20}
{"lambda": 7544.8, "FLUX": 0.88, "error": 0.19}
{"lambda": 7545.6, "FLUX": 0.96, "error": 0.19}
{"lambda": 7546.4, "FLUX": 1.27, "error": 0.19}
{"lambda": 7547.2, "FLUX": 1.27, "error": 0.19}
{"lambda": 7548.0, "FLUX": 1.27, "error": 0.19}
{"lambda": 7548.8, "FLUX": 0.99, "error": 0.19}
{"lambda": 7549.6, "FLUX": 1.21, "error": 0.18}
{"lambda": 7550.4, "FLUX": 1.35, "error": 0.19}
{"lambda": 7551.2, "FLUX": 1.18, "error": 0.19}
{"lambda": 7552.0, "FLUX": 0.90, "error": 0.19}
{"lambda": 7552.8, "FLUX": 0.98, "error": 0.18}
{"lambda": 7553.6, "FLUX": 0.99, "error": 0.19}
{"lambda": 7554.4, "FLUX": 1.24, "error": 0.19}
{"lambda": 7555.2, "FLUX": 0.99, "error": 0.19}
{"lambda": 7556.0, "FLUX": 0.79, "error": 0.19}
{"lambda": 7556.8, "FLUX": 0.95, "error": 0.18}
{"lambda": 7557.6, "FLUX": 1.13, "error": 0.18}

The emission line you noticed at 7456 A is H-alpha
